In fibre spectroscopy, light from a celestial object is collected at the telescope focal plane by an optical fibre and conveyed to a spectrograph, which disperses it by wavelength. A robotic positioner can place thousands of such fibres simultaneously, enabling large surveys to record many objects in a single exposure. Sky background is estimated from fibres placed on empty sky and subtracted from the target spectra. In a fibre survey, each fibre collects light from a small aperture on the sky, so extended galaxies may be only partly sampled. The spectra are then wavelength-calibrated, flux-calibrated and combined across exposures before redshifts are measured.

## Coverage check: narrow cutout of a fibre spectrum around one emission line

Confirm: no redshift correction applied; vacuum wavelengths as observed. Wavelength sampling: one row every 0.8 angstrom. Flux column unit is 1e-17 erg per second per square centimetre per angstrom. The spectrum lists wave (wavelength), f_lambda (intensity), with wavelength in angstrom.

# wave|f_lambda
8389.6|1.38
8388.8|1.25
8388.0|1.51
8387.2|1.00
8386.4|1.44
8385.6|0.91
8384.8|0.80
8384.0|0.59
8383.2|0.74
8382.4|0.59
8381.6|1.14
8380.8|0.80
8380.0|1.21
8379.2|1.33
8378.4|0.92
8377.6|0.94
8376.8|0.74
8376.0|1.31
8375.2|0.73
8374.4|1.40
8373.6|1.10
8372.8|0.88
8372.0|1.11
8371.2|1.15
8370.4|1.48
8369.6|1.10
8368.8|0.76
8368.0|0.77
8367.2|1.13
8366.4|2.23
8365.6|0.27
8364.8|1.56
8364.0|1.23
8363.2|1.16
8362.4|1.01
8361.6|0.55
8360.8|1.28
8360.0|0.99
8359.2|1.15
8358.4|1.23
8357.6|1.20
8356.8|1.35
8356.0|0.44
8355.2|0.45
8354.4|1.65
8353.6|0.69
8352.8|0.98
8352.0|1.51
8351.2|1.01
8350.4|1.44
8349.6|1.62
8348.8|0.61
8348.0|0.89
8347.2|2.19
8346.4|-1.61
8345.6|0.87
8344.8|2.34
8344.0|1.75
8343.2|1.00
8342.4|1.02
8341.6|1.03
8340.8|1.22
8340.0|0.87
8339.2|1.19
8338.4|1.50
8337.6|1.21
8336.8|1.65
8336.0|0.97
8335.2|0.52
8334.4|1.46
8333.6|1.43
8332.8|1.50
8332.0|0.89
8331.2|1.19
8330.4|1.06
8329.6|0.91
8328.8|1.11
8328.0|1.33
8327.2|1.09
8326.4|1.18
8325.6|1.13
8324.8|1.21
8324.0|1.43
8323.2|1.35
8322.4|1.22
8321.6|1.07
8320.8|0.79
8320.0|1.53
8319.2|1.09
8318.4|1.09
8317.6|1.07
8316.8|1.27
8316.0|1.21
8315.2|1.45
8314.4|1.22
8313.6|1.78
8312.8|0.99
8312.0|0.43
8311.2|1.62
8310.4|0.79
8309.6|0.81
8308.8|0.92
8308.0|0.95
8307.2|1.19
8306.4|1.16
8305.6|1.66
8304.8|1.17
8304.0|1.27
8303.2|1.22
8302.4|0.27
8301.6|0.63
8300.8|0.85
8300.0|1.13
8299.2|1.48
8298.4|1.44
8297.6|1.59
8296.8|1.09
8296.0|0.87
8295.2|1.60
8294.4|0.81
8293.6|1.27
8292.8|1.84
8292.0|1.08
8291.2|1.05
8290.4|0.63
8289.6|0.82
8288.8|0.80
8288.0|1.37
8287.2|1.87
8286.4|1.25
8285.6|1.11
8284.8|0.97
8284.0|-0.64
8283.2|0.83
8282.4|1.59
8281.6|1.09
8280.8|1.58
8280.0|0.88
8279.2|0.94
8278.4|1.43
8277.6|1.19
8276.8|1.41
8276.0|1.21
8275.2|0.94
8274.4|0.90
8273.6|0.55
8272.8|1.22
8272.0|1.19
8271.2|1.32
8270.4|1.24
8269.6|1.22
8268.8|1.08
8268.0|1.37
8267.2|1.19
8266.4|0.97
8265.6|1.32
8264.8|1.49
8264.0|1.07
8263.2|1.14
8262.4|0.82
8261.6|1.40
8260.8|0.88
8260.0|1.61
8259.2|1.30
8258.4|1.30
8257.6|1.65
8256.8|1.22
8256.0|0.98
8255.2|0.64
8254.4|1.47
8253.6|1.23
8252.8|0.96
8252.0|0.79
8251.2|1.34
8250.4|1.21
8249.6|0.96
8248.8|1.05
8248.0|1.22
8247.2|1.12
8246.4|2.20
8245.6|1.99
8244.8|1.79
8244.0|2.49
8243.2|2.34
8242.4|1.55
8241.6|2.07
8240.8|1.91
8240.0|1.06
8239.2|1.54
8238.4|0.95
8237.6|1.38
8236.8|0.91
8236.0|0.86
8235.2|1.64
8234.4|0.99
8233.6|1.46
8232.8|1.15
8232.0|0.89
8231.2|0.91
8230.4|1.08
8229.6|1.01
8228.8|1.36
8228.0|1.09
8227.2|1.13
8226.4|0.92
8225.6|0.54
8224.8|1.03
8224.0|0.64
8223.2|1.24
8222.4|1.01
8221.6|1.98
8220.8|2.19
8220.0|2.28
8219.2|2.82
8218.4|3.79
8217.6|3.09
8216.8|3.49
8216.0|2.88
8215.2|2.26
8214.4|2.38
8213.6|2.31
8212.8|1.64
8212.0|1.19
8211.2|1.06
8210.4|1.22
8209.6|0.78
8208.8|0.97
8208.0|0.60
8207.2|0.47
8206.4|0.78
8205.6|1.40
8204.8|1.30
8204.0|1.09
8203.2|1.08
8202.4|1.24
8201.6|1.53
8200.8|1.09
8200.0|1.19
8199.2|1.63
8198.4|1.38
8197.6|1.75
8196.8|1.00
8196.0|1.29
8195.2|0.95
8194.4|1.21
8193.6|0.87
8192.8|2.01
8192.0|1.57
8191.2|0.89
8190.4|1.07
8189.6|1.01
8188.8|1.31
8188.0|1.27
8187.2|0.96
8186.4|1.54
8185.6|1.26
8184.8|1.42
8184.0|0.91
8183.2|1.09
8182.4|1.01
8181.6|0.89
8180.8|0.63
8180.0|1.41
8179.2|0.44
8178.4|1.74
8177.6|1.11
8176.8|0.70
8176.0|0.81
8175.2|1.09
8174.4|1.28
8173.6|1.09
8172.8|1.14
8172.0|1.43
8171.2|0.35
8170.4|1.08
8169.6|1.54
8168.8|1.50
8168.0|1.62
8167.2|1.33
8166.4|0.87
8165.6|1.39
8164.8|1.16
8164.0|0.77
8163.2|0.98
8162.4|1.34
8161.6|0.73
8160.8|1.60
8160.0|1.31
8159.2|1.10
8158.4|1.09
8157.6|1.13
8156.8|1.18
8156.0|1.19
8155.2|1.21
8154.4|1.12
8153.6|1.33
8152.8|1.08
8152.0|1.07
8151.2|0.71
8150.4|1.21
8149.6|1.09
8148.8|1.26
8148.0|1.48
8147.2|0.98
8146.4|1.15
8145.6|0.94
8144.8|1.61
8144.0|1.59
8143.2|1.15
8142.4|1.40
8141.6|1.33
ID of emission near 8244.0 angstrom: [N II] 6583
